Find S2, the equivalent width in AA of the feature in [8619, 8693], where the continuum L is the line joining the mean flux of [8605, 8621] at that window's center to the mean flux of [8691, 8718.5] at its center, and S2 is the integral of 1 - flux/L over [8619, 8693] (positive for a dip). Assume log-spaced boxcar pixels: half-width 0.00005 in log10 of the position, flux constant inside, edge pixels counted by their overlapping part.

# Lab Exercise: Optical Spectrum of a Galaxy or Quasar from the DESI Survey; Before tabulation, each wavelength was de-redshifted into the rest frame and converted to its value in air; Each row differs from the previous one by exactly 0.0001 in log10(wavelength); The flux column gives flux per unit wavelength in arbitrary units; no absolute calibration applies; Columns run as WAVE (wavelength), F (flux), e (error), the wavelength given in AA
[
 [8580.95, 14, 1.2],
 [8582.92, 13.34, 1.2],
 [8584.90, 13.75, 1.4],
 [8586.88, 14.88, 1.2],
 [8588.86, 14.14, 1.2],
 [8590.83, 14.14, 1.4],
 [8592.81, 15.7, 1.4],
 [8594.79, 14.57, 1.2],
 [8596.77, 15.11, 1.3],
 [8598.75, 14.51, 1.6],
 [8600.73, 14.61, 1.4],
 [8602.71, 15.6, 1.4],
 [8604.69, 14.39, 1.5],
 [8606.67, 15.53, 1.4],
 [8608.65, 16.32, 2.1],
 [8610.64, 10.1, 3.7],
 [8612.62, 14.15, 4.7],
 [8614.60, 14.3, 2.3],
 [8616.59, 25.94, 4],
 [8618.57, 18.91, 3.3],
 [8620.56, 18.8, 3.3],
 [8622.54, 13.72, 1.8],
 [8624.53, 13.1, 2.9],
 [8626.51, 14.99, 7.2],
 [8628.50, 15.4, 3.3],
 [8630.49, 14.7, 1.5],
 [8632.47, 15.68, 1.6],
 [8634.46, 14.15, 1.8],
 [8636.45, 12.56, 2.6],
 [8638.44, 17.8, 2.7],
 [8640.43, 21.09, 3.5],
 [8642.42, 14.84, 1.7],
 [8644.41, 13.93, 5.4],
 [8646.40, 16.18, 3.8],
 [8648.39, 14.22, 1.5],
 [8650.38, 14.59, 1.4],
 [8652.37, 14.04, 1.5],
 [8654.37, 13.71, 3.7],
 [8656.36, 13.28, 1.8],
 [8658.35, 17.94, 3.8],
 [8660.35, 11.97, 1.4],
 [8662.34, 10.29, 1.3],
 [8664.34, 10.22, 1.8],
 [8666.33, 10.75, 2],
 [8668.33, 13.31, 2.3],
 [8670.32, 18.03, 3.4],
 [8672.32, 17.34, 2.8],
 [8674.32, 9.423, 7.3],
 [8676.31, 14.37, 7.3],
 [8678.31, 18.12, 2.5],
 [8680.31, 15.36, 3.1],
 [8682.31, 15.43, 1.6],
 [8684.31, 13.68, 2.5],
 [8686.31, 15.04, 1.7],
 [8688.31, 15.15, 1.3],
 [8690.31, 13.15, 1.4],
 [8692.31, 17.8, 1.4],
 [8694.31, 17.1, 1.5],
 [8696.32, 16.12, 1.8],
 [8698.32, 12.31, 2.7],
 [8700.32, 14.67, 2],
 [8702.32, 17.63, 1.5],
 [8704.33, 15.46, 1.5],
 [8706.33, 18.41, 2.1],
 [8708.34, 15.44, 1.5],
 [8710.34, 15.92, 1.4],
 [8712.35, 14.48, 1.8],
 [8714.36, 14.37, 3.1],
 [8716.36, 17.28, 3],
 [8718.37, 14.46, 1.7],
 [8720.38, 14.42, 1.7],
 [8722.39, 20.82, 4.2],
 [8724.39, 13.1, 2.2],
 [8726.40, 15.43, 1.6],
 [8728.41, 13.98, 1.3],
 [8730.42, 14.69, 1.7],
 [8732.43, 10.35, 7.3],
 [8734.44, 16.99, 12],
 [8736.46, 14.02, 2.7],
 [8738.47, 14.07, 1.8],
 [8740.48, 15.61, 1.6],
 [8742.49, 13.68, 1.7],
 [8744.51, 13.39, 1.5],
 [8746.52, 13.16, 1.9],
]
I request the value 6.9 AA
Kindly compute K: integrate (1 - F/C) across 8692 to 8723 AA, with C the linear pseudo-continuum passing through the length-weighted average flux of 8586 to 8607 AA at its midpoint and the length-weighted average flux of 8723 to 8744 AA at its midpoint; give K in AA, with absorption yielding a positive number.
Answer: -3.3 AA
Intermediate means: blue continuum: 14.8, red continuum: 14.3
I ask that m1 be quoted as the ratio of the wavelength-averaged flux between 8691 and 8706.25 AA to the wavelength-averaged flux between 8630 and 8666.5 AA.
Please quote 1.1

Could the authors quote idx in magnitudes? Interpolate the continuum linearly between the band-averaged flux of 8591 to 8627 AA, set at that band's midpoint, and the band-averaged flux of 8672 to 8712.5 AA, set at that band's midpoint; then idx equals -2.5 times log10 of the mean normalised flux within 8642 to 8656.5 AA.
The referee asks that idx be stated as 0.08 mag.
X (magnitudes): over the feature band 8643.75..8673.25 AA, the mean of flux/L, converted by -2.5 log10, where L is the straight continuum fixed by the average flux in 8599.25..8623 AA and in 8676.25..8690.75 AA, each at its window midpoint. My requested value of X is 0.11 mag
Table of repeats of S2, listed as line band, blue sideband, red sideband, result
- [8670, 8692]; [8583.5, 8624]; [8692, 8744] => 0.5 AA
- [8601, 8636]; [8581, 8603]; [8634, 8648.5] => -0.9 AA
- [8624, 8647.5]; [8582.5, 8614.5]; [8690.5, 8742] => -1.1 AA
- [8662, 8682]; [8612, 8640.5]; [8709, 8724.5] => 2.6 AA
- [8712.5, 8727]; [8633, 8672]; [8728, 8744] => -1.5 AA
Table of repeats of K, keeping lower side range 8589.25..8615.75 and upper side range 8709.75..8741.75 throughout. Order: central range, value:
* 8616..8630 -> -2.2 AA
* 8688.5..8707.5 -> -1.2 AA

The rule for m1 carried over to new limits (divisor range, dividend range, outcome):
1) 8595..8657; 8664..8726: 0.99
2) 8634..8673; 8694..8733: 1.06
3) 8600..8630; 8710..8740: 0.95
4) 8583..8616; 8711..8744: 1.02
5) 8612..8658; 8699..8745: 0.97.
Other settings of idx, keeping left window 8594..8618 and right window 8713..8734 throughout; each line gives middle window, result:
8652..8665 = 0.17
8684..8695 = -0.02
